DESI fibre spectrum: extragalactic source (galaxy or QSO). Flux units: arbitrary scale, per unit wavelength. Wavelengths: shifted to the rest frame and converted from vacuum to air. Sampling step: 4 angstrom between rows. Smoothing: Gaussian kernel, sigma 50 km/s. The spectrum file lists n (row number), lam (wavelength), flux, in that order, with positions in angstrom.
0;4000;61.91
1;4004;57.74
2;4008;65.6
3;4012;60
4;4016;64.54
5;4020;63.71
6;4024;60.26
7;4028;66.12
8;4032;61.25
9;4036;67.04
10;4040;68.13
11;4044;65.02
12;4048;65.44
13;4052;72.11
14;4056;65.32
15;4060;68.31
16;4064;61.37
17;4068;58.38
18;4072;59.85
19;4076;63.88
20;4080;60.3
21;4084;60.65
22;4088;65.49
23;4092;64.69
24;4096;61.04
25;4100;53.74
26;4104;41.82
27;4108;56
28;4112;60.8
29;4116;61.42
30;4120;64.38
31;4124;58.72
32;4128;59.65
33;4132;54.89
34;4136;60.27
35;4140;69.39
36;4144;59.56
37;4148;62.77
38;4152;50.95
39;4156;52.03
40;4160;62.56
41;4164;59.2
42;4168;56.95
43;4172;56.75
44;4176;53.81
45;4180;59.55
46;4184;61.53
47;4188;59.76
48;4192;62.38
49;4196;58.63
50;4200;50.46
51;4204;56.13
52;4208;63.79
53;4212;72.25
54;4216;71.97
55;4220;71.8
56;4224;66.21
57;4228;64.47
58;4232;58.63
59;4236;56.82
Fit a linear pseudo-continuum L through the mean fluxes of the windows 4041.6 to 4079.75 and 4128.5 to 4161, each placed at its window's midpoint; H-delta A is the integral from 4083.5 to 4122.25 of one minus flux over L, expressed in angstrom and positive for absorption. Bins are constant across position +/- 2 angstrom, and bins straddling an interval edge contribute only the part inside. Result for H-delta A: 1.7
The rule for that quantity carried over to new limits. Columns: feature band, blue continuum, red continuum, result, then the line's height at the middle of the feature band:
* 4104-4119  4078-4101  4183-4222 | 1.0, 61.6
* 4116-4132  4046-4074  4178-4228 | 0.9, 63.7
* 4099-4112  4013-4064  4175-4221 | 2.4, 63.8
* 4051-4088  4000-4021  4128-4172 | -1.5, 60.8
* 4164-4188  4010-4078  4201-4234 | 2.6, 64.9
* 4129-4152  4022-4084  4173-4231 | 0.9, 63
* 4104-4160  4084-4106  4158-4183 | -0.8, 58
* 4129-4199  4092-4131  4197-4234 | 2.4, 60.8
